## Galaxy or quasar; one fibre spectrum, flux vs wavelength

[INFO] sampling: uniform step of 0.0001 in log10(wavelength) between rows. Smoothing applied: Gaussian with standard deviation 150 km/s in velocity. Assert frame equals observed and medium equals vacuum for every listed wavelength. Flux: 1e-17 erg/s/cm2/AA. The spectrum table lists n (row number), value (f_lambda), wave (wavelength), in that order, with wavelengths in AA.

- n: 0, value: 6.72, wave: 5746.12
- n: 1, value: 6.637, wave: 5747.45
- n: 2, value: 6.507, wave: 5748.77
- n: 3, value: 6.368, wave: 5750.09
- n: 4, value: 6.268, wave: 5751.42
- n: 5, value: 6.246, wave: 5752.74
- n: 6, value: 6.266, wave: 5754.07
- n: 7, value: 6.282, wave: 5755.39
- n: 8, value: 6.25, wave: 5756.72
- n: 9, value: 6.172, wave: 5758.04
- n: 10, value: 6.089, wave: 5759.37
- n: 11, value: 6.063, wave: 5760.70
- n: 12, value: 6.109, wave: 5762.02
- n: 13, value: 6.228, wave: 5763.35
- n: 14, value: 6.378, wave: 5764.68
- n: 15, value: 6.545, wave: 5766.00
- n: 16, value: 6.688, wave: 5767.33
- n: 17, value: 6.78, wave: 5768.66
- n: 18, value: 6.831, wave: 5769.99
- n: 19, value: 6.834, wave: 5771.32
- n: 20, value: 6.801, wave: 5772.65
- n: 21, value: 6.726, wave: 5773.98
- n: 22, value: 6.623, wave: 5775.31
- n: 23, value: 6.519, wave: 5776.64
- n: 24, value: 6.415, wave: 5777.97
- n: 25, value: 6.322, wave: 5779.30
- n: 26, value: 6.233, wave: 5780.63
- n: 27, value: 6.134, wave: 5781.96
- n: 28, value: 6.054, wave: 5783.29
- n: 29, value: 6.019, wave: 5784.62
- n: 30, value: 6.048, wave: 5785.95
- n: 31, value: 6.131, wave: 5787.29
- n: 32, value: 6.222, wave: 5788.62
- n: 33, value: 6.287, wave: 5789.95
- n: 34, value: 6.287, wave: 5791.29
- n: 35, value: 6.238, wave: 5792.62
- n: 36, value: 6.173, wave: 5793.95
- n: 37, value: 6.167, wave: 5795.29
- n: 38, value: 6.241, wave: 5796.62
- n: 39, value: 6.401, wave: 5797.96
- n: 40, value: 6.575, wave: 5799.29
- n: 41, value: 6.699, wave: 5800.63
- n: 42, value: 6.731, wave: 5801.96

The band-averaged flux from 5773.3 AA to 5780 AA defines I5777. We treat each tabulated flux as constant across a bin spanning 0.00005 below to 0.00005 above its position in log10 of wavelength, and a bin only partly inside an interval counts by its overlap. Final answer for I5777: 6.52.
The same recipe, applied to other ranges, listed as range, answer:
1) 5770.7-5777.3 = 6.7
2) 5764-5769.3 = 6.6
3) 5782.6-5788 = 6.07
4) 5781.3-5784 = 6.1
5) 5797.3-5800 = 6.49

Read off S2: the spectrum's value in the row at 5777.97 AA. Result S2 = 6.415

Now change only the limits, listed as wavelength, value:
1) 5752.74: 6.246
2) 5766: 6.545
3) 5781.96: 6.134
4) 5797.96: 6.401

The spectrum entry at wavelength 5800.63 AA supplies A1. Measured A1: 6.699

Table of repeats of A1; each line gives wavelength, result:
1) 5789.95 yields 6.287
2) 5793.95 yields 6.173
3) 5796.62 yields 6.241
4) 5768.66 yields 6.78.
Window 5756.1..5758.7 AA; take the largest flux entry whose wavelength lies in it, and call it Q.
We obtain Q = 6.25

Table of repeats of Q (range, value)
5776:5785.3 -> 6.519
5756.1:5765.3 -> 6.378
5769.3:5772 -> 6.834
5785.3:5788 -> 6.131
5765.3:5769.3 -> 6.78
